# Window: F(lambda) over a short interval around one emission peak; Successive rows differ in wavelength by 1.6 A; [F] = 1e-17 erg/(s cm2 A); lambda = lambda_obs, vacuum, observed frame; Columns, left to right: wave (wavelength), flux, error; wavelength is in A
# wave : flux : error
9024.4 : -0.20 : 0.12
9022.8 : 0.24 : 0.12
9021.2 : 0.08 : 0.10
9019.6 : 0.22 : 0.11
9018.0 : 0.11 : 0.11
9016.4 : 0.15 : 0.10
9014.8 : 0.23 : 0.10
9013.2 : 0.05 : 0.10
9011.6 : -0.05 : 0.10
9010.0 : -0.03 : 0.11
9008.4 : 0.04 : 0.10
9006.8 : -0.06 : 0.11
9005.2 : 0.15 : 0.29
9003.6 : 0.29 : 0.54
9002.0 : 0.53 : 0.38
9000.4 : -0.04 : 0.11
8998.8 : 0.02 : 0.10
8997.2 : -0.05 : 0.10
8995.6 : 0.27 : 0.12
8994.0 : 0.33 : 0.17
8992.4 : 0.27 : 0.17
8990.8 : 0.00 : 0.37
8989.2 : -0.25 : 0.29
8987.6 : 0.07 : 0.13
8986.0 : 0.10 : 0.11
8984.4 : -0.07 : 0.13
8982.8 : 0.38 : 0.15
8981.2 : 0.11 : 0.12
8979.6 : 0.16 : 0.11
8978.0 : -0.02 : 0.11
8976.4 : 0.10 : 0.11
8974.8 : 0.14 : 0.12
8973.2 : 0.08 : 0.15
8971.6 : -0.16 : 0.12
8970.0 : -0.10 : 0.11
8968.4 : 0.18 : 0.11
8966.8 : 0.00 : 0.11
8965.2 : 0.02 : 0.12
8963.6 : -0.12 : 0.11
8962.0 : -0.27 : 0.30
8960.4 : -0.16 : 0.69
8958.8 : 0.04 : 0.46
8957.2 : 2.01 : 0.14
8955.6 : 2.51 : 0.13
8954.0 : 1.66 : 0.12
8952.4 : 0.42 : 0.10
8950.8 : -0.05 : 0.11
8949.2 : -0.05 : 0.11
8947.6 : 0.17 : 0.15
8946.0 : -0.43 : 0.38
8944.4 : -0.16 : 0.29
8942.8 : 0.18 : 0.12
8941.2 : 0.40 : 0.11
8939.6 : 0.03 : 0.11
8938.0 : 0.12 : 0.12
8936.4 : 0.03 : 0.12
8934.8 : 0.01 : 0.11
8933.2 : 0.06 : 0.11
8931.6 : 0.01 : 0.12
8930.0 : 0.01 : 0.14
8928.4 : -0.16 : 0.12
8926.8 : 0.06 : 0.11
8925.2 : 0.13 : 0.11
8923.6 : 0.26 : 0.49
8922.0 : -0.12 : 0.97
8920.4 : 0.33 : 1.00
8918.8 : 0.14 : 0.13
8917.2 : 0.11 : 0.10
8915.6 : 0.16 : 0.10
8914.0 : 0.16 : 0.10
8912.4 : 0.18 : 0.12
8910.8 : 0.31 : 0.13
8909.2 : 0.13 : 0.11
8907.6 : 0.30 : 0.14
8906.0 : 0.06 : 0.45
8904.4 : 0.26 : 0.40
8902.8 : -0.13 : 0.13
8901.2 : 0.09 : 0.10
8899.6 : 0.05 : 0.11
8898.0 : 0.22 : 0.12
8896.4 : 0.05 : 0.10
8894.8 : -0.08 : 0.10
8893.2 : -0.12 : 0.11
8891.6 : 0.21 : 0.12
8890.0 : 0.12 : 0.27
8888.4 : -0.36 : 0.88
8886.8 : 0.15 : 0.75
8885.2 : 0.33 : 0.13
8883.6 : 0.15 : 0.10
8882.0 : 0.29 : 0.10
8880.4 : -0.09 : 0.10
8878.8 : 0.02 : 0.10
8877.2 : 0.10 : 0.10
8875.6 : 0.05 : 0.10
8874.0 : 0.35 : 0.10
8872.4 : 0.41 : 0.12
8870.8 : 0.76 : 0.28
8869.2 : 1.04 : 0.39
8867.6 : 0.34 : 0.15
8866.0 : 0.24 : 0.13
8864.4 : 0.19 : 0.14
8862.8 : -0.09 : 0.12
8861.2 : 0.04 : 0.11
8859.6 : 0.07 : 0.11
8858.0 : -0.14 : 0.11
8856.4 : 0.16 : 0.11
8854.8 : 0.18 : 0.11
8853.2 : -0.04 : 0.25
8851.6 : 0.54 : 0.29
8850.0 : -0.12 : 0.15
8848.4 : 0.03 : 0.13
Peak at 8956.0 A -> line [O III]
